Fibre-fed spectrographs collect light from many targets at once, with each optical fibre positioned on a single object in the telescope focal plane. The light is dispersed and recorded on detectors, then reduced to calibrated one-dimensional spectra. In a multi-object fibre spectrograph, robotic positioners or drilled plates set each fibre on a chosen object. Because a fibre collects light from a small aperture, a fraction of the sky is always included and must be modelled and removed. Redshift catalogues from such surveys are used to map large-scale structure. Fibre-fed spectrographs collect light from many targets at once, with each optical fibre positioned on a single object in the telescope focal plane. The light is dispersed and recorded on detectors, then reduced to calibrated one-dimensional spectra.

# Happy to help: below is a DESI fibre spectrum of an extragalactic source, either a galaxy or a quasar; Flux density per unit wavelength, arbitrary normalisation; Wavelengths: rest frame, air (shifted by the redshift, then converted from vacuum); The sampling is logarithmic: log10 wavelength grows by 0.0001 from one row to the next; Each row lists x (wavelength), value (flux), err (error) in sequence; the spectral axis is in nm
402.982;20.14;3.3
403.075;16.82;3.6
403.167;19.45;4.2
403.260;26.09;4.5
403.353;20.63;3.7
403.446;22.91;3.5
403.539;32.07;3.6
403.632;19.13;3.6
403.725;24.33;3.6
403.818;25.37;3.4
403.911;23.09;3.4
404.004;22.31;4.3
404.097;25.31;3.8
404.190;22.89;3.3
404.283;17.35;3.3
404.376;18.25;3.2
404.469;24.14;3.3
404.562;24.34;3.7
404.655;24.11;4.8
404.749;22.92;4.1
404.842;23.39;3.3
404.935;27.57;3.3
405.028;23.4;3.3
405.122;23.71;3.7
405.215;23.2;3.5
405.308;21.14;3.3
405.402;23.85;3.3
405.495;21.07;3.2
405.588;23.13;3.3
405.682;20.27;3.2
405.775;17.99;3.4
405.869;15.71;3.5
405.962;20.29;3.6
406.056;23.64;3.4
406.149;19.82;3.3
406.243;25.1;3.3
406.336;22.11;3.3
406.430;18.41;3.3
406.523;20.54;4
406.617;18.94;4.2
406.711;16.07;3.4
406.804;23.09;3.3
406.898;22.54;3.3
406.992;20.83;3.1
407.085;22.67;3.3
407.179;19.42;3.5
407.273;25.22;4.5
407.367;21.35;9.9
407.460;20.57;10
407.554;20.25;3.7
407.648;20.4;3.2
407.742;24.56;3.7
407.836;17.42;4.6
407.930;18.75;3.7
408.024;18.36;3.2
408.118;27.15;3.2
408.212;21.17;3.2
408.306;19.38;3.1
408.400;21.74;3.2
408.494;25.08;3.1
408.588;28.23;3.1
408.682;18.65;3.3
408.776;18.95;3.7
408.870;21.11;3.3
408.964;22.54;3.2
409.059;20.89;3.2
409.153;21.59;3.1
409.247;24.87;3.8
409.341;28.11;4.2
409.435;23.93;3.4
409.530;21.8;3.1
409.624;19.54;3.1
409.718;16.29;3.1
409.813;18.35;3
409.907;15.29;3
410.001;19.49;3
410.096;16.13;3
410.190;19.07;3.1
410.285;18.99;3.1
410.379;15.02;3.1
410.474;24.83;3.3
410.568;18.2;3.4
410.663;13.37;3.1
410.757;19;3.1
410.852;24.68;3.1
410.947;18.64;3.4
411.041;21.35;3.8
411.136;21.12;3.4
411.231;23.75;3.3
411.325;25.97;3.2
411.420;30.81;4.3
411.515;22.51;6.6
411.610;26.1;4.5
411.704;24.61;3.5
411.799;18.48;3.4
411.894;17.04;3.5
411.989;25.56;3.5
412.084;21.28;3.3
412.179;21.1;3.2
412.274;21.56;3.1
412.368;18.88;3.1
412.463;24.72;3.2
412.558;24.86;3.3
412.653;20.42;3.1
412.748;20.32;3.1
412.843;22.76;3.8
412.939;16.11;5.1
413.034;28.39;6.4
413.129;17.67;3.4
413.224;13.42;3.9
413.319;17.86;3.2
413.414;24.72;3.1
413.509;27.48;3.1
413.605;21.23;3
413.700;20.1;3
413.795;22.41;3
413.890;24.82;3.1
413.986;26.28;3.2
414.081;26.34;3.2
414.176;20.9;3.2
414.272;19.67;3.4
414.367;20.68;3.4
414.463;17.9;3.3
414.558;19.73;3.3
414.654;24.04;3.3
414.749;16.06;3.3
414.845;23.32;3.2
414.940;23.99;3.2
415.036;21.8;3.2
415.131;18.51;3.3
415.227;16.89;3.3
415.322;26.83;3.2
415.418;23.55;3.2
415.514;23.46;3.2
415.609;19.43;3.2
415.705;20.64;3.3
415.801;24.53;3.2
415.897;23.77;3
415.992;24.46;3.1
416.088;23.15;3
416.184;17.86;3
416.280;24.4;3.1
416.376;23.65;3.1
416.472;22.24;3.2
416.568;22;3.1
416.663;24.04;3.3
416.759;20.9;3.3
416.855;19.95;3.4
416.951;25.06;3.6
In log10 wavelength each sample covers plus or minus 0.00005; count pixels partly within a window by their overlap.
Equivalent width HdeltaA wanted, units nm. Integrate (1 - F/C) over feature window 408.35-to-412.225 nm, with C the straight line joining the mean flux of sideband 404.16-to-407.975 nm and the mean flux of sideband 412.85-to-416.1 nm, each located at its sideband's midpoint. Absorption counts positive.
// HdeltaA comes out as 0.054 nm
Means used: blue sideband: 21.5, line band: 21.3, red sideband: 21.8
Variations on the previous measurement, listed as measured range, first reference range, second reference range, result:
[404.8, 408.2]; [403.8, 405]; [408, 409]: 0.18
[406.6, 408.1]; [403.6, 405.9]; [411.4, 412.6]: 0.11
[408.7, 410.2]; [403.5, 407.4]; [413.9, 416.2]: 0.11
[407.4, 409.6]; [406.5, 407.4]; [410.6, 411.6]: -0.05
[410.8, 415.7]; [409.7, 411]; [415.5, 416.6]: -0.37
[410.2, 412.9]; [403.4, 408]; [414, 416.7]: 0.04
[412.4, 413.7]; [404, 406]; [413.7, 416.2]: 0.03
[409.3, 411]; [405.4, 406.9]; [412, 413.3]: 0.11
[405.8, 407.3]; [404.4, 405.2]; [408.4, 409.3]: 0.16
